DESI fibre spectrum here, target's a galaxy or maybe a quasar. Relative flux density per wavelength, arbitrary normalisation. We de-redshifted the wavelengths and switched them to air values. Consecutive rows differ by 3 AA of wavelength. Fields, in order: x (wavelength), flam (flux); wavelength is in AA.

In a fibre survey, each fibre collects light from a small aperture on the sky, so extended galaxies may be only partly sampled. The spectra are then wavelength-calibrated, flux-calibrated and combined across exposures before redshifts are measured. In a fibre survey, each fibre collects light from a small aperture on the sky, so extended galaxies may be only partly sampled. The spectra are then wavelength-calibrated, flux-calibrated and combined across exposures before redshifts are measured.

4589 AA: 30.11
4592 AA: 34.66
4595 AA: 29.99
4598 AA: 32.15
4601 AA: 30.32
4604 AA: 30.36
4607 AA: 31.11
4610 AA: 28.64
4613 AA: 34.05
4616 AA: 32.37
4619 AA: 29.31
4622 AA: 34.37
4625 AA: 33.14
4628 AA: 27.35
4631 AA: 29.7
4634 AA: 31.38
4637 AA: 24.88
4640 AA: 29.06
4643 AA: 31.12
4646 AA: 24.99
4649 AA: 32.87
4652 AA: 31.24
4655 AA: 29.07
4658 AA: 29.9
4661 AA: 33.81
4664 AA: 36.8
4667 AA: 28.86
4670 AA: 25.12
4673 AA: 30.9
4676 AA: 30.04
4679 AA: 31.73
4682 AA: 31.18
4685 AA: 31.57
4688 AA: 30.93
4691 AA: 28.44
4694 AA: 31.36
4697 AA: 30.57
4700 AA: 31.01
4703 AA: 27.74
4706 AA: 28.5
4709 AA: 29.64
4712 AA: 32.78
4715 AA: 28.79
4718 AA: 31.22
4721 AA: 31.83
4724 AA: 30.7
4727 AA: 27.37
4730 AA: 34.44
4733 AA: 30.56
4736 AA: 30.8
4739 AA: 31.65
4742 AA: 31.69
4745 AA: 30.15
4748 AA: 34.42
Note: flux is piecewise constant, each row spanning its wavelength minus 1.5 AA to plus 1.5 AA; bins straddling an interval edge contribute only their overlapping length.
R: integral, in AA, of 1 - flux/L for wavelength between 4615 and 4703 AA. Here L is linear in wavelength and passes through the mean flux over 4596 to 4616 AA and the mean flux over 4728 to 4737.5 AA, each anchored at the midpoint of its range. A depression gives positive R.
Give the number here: 2.8 AA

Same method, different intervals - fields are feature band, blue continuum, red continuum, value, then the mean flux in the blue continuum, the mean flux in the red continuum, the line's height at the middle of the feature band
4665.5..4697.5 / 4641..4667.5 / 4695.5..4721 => 0.54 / 31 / 30.1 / 30.6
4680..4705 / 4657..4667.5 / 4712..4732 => 1.17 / 32.8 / 30.9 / 31.8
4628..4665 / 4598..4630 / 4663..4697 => 0.77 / 31.1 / 30.5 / 30.8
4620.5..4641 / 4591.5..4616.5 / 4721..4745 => 0.84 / 31.4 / 31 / 31.3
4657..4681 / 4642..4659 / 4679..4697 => -0.50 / 29.8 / 30.8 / 30.3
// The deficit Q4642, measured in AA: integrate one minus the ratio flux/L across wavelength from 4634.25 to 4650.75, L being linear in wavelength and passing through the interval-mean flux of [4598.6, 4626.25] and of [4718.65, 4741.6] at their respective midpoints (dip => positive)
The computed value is 1.4 AA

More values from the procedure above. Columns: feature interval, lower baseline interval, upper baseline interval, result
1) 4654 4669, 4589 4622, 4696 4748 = -0.3 AA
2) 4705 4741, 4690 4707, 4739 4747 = -0.2 AA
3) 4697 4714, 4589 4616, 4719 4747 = 0.7 AA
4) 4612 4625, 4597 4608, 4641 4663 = -0.7 AA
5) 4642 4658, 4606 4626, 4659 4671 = 0.9 AA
